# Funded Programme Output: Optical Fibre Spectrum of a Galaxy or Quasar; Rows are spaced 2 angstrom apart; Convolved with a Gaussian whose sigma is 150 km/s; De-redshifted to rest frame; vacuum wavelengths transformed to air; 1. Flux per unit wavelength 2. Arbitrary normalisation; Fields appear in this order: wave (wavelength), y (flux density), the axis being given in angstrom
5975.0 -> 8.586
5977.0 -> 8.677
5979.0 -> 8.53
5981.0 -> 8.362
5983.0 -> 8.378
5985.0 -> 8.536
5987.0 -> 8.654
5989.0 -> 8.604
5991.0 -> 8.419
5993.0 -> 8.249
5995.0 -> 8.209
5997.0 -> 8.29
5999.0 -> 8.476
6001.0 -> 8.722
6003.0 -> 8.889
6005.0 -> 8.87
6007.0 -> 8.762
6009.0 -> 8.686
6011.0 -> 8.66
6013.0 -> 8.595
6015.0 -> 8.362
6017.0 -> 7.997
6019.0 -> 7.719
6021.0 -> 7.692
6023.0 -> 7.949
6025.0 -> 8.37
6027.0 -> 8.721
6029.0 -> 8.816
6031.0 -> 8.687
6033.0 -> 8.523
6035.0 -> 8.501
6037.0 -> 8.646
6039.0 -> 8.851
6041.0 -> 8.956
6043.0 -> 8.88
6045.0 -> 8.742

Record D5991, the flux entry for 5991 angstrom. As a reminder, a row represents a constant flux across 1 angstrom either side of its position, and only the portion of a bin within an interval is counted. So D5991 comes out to 8.419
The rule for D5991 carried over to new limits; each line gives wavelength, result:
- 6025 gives 8.37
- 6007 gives 8.762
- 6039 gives 8.851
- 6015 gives 8.362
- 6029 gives 8.816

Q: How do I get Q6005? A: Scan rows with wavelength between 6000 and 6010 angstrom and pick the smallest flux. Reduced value 8.686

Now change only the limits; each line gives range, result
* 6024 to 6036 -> 8.37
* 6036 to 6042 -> 8.646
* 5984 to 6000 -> 8.209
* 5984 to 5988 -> 8.536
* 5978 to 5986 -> 8.362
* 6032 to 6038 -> 8.501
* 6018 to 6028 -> 7.692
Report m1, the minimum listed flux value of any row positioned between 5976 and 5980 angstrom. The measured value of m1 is 8.53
